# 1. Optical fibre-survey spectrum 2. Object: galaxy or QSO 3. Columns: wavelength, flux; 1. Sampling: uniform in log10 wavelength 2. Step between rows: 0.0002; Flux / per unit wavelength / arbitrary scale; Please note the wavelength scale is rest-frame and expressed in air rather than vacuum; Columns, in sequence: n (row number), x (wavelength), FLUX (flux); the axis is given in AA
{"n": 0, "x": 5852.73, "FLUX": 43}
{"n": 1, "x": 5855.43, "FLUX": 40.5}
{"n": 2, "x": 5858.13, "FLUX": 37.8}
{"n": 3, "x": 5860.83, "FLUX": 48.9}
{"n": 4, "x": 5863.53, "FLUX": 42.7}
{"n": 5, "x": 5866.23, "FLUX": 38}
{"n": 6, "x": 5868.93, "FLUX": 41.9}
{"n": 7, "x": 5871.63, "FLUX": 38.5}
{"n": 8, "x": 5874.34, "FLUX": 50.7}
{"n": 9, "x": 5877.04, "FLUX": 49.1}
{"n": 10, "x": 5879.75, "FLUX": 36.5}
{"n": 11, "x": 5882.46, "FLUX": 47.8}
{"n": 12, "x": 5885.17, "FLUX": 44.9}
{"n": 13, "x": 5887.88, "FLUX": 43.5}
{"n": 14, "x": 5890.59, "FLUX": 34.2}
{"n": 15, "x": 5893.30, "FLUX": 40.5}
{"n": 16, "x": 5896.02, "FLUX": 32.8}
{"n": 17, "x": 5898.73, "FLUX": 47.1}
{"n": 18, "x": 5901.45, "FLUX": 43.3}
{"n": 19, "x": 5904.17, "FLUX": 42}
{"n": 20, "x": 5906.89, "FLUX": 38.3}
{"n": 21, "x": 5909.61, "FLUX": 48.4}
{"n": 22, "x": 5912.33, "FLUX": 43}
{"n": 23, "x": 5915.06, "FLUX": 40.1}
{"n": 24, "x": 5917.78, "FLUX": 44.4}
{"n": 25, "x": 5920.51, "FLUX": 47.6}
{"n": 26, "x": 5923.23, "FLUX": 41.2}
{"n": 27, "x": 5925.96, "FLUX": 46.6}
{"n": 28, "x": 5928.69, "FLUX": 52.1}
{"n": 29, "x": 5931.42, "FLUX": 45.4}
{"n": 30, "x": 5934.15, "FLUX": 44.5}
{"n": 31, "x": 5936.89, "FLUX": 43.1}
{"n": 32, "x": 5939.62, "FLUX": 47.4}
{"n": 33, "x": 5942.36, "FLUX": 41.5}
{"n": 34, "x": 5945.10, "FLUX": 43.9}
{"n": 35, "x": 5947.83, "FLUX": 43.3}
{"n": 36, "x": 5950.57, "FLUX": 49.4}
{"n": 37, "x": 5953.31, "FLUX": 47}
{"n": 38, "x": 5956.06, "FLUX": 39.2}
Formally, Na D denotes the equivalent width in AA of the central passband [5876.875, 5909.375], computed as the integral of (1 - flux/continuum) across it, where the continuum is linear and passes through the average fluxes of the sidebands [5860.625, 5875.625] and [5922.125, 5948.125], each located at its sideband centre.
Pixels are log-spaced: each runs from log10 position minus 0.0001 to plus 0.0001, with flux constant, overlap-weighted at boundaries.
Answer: 1.6 AA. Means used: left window 43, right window 45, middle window 41.6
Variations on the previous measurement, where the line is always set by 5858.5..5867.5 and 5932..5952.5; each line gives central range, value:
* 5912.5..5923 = 0.13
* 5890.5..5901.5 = 0.96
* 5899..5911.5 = 0.13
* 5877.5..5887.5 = -0.11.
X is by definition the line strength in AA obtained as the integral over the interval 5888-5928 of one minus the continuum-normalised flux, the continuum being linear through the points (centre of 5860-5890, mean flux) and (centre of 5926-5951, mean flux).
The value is 2.0 AA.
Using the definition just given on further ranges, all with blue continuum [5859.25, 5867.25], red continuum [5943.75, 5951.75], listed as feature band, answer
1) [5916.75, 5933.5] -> -0.48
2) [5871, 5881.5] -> -0.15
